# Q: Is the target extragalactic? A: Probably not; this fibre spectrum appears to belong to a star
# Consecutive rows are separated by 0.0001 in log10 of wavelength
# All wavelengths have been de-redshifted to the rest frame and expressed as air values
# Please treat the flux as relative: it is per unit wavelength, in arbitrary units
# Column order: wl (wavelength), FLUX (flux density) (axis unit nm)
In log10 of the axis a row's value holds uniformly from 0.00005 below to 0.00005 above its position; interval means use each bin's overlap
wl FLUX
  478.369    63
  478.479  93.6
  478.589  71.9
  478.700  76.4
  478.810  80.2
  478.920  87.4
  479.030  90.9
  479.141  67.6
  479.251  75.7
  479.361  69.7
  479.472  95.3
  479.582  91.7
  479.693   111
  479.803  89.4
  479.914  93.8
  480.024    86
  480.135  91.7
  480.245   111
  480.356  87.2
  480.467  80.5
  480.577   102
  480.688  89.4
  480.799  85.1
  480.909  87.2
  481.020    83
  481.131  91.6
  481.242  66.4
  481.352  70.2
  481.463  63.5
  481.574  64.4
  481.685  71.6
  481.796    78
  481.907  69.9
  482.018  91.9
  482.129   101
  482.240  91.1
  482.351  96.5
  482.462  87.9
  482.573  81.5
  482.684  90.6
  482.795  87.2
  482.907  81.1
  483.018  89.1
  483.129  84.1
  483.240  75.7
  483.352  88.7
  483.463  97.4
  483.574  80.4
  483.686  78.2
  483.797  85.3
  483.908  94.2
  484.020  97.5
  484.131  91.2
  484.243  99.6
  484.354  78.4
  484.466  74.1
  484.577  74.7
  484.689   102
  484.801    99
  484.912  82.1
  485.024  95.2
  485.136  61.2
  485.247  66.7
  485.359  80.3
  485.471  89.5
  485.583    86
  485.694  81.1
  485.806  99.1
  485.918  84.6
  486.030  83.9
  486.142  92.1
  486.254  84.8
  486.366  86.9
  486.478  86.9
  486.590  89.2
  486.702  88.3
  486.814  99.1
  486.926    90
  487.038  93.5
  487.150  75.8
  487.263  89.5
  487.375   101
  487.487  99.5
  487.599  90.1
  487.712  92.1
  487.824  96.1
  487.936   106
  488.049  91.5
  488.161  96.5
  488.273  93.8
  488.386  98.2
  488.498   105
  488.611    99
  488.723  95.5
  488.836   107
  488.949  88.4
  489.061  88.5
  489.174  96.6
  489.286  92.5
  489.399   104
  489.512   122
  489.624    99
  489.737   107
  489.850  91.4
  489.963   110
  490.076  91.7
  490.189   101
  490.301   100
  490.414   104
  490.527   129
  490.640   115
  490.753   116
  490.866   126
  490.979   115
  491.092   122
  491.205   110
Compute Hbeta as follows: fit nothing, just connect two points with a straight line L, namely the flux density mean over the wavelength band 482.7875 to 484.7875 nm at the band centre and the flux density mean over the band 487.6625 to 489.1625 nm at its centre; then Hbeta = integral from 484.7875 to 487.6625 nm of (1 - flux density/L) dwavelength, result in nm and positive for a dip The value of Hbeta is 0.15 nm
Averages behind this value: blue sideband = 86.8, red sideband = 96.8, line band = 87.4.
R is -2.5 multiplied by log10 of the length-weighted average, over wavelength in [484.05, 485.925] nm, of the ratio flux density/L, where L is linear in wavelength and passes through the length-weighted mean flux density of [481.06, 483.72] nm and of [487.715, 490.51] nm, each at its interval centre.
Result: 0.05 mag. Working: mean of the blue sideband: 82.4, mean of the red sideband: 99.7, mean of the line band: 85.2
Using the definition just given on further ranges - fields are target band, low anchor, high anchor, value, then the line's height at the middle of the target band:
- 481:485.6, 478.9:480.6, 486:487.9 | 0.078 mag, 90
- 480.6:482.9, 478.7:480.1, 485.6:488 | 0.065 mag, 87.7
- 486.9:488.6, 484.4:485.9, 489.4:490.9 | 0.021 mag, 96.5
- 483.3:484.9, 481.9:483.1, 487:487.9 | 0.017 mag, 89.9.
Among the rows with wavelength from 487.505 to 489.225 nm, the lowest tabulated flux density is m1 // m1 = 88.4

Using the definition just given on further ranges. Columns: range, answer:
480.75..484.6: 63.5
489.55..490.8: 91.4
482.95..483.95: 75.7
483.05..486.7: 61.2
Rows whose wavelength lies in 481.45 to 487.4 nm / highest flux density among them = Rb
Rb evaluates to 102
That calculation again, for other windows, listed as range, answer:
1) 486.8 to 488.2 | 106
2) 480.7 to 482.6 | 101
